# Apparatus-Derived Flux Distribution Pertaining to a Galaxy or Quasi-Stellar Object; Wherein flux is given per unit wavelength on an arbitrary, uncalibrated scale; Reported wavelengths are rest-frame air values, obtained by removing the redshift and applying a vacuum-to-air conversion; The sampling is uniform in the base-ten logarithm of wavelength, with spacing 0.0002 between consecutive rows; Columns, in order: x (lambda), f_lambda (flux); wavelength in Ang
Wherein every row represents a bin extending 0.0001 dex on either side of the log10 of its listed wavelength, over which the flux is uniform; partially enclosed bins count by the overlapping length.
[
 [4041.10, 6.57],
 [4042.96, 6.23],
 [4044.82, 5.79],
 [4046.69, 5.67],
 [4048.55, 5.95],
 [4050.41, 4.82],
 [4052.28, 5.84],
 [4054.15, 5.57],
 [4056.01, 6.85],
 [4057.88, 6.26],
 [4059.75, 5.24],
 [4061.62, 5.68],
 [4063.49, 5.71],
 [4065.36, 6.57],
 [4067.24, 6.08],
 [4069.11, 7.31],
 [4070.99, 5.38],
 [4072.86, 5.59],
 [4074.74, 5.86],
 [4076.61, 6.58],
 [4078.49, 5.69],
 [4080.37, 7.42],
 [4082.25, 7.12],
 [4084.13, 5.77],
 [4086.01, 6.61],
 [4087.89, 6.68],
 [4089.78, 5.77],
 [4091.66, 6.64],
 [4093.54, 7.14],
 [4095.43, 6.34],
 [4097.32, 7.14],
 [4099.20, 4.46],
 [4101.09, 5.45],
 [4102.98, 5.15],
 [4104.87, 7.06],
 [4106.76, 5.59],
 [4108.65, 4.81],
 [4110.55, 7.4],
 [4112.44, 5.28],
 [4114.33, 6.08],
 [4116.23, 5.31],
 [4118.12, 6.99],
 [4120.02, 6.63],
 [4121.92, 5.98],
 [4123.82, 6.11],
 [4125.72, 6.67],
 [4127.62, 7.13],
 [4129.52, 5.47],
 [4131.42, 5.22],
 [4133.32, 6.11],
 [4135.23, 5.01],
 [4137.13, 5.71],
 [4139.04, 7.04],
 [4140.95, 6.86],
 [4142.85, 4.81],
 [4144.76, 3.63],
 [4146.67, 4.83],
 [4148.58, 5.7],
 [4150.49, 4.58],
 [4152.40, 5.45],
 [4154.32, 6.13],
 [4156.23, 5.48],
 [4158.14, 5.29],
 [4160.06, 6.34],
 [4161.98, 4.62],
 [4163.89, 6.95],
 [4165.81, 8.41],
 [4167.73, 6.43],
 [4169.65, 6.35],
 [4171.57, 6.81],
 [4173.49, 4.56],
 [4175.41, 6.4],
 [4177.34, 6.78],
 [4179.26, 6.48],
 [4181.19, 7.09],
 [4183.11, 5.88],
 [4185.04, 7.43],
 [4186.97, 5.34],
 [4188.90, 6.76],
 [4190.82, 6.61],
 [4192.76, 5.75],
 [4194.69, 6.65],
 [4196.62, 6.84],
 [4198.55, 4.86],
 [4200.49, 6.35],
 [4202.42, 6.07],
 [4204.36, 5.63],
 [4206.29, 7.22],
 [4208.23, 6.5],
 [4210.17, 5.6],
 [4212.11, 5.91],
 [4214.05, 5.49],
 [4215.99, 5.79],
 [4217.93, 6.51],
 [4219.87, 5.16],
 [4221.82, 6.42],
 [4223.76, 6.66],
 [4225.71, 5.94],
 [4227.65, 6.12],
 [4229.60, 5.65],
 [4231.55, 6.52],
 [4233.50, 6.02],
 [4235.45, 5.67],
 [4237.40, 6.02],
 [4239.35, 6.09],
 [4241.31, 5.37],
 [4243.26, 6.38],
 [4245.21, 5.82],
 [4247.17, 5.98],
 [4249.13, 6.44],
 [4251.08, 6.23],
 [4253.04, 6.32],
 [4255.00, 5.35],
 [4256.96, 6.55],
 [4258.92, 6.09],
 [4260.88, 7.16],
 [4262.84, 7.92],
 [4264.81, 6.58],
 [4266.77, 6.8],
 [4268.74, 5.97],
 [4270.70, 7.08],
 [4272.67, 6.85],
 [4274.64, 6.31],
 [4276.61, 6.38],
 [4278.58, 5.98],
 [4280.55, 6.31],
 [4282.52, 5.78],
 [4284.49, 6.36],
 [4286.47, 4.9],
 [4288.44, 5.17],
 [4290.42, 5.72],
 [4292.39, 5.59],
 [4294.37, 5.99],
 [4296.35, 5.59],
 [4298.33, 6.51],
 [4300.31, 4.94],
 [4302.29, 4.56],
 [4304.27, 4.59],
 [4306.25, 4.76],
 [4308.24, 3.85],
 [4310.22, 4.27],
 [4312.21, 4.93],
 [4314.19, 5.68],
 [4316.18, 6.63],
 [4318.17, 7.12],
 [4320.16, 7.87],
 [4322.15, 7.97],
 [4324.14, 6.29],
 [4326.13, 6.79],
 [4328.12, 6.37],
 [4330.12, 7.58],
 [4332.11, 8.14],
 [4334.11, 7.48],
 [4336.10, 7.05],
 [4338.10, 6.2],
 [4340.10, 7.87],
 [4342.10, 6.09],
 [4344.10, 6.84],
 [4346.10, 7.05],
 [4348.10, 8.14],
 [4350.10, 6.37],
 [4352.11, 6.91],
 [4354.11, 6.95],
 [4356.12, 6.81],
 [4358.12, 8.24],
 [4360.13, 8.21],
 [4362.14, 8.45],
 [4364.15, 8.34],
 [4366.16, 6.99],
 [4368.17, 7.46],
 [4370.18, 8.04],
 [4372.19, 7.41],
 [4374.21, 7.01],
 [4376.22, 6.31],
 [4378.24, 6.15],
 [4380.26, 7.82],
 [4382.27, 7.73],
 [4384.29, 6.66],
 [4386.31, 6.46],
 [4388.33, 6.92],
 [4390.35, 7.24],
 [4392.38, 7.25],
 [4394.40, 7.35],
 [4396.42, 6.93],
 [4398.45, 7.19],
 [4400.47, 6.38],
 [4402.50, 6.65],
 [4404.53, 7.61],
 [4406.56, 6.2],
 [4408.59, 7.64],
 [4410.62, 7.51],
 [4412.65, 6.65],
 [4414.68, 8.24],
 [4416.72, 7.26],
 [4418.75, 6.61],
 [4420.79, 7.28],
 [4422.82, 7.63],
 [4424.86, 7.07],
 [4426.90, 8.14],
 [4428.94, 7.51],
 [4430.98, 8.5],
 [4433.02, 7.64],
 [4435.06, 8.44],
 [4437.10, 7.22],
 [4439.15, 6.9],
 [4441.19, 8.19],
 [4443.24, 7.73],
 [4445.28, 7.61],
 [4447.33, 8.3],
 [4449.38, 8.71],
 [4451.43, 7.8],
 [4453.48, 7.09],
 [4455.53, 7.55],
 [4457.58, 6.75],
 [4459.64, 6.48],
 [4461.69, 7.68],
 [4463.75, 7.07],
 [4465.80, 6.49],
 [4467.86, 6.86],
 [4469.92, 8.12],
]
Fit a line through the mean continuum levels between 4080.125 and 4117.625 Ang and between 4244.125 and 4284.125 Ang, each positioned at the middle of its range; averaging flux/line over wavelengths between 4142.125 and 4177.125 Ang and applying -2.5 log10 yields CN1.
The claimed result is 0.091 mag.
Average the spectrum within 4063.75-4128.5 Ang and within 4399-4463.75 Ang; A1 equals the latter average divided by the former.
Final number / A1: 1.2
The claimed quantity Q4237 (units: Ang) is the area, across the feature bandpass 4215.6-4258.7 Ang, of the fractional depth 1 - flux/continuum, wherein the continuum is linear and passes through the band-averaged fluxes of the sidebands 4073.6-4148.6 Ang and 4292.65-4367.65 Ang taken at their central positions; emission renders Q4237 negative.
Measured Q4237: 2.1 Ang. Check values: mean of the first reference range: 6.03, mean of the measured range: 6.05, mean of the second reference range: 6.61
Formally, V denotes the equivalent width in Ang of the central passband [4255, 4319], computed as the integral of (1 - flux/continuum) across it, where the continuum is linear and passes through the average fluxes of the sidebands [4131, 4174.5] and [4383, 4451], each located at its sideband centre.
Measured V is 6.7 Ang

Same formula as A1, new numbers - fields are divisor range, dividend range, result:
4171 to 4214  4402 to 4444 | 1.20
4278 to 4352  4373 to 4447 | 1.17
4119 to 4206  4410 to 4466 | 1.24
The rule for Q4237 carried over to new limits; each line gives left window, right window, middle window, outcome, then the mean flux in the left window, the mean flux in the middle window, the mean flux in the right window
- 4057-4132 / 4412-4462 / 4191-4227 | 2.9 Ang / 6.14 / 6.09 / 7.56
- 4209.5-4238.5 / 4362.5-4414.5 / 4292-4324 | 4.3 Ang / 5.97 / 5.7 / 7.15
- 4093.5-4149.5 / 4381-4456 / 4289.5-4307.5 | 3.8 Ang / 5.88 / 5.34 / 7.4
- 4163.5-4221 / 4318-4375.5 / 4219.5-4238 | 1.4 Ang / 6.28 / 6.04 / 7.31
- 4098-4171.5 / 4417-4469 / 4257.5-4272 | -0.5 Ang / 5.87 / 6.79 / 7.49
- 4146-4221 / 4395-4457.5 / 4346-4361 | -0.6 Ang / 6.08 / 7.35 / 7.46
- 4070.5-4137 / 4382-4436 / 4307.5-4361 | 1.4 Ang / 6.1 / 6.82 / 7.28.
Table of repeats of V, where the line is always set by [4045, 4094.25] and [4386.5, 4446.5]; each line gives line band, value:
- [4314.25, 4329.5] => 0.18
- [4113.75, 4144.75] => 1.70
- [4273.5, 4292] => 2.70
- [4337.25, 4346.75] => 0.38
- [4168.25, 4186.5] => 0.35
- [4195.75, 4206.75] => 0.82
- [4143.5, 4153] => 2.37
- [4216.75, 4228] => 0.92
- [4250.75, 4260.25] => 0.91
